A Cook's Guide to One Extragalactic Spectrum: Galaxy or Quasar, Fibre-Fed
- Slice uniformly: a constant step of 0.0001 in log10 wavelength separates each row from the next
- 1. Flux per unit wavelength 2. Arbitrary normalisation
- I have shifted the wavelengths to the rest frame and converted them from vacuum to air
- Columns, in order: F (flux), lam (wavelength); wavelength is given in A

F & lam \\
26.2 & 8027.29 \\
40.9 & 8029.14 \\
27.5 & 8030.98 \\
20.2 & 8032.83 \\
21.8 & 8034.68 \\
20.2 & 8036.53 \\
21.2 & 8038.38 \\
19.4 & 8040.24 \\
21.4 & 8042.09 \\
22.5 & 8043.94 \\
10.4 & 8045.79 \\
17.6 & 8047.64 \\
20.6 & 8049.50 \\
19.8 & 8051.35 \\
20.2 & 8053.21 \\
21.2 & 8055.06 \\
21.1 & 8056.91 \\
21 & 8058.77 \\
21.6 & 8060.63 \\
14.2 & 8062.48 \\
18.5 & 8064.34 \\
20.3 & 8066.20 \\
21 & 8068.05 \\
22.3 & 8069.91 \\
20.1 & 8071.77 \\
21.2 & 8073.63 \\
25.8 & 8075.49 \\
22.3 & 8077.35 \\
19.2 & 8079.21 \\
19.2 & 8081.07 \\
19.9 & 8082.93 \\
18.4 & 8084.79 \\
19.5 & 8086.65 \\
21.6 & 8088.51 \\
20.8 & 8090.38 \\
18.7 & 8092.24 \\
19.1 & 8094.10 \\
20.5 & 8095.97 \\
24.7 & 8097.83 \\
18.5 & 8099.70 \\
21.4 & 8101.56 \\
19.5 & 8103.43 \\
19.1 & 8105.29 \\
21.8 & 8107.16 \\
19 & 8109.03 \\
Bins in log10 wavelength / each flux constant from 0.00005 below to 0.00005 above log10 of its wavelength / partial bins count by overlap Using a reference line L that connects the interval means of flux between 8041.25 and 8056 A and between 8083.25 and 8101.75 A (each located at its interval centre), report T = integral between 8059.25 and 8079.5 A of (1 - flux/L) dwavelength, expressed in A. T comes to -1.0 A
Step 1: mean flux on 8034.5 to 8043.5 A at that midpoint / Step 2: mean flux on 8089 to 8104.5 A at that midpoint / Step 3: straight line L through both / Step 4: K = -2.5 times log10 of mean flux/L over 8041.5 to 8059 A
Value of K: 0.07 mag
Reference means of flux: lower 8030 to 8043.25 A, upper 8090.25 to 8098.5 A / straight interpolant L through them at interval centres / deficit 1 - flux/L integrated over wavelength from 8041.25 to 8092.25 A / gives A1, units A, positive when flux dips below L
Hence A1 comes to 2.8 A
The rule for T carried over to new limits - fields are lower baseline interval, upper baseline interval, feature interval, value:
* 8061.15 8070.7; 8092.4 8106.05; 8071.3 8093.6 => -0.8 A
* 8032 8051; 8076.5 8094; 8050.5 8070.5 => -0.4 A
